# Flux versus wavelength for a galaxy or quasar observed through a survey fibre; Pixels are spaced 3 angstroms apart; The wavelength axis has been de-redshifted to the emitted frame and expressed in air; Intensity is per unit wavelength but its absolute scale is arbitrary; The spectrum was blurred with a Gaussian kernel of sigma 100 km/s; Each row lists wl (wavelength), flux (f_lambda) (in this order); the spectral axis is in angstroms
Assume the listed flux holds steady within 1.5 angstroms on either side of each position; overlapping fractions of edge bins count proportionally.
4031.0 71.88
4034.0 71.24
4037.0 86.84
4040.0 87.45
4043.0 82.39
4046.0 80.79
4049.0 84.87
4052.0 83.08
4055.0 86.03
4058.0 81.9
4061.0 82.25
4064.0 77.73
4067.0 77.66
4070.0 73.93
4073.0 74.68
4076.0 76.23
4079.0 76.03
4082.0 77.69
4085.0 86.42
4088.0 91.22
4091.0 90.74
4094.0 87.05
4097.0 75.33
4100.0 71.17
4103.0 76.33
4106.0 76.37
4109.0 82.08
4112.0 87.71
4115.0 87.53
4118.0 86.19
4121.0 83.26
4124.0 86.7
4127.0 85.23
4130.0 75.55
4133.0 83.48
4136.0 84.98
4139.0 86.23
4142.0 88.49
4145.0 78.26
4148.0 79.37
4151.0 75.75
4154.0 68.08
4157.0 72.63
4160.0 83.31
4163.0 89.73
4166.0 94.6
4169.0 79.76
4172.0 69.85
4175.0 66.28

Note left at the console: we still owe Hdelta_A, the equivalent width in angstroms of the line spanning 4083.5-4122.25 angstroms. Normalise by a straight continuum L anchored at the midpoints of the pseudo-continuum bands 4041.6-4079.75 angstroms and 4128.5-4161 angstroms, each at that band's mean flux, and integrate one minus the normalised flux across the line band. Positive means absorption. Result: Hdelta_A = -1.68 angstroms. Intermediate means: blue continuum 79.9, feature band 83.2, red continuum 79.6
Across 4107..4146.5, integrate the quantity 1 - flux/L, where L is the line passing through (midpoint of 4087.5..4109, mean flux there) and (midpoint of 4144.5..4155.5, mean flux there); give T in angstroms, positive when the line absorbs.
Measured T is -3.3 angstroms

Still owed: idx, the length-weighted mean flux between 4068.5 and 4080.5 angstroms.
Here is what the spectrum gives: 75.2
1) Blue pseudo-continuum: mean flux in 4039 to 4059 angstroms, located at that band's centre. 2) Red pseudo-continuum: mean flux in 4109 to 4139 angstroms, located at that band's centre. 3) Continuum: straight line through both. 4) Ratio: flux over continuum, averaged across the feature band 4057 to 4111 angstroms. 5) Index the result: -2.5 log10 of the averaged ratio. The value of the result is 0.057 mag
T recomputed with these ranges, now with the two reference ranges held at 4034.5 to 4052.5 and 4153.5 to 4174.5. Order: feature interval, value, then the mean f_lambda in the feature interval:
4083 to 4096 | -0.92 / 87.9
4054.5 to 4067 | 0.28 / 81.1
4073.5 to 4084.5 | 0.67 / 77.4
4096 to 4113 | 0.75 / 78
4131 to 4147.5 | -0.67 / 83.7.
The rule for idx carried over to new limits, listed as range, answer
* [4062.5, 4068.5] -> 77.7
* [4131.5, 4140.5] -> 84.9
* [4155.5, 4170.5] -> 84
